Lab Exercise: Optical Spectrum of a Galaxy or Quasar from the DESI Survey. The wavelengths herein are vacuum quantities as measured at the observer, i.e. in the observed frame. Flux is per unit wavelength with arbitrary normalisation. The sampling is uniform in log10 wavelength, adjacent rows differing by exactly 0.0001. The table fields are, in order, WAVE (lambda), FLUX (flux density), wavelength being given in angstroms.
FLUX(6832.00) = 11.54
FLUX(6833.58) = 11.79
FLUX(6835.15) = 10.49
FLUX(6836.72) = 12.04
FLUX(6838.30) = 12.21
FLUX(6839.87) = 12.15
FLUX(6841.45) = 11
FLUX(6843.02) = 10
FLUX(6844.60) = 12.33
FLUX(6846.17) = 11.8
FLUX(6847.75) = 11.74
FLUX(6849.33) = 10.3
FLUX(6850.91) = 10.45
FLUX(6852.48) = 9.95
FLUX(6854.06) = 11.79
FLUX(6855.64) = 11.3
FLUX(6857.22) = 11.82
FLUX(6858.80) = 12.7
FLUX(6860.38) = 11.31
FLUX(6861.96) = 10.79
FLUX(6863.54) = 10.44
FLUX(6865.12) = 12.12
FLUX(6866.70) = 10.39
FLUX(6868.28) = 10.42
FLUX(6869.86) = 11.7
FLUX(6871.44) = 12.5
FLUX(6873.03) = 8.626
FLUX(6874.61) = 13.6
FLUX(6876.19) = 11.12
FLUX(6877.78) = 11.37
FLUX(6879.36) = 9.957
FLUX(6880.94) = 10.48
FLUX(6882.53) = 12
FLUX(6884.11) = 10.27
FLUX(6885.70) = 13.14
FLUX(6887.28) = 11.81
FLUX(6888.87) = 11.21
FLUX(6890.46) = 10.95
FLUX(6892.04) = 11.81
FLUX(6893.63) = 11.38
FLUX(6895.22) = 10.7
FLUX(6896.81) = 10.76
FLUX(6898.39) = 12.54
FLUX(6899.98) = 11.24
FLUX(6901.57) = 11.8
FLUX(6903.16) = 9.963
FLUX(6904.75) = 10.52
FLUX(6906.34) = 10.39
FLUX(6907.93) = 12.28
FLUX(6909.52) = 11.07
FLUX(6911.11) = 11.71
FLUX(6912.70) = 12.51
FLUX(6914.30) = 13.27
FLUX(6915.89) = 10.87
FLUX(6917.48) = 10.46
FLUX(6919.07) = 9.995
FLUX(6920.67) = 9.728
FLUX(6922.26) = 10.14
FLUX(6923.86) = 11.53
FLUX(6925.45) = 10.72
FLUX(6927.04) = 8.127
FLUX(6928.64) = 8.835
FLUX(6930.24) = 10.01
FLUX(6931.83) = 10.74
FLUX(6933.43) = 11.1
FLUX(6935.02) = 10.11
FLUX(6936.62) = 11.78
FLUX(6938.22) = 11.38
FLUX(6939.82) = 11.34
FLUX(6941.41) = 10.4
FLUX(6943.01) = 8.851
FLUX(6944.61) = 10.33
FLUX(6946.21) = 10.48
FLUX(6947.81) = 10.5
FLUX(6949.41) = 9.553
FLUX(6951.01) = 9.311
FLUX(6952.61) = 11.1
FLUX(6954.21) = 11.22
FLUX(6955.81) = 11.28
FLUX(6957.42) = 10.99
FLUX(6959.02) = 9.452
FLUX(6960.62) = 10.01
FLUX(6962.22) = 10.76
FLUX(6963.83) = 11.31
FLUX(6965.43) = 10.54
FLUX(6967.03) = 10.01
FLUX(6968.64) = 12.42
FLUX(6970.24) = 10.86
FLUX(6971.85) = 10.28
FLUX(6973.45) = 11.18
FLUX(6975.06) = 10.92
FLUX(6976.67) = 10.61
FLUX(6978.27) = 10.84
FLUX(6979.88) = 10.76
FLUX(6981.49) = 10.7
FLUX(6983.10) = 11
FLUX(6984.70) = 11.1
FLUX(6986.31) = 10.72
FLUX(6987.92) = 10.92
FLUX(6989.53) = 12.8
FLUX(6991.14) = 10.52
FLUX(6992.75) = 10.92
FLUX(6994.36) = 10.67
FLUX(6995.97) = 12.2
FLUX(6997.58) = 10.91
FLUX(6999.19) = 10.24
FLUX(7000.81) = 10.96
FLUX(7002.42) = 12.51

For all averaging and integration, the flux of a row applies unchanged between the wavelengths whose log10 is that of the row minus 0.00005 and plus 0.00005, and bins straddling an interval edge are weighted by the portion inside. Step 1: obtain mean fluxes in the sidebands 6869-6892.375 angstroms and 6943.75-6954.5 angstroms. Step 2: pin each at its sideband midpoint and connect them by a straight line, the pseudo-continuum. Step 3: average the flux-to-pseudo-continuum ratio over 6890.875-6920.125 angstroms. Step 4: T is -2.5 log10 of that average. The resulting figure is -0.03 mag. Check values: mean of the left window 11.4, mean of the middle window 11.3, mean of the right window 10.3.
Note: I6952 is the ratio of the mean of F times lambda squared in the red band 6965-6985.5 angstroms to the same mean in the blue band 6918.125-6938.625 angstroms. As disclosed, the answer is 1.07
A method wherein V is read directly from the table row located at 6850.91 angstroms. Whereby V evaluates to 10.45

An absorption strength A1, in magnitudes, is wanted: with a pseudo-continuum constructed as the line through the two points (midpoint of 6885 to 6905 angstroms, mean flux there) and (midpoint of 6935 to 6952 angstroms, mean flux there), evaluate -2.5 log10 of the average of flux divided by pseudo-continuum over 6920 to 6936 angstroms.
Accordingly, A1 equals 0.06 mag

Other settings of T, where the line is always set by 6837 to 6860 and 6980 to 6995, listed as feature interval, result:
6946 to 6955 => 0.08 mag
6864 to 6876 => 0.00 mag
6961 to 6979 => 0.02 mag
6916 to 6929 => 0.12 mag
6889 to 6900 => -0.01 mag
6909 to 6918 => -0.04 mag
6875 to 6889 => 0.00 mag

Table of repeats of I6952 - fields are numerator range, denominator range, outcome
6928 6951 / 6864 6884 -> 0.95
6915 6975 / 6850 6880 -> 0.96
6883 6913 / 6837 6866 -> 1.01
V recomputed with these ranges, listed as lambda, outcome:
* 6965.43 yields 10.54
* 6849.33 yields 10.3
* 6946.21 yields 10.48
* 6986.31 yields 10.72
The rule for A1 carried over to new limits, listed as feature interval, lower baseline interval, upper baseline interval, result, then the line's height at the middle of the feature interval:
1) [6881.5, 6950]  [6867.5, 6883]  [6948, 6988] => 0.01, 11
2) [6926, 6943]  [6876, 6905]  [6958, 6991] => 0.07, 11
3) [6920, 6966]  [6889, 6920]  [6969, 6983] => 0.06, 11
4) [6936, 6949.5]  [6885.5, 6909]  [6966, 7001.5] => 0.06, 11.1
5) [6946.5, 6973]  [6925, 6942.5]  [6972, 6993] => 0.01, 10.7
